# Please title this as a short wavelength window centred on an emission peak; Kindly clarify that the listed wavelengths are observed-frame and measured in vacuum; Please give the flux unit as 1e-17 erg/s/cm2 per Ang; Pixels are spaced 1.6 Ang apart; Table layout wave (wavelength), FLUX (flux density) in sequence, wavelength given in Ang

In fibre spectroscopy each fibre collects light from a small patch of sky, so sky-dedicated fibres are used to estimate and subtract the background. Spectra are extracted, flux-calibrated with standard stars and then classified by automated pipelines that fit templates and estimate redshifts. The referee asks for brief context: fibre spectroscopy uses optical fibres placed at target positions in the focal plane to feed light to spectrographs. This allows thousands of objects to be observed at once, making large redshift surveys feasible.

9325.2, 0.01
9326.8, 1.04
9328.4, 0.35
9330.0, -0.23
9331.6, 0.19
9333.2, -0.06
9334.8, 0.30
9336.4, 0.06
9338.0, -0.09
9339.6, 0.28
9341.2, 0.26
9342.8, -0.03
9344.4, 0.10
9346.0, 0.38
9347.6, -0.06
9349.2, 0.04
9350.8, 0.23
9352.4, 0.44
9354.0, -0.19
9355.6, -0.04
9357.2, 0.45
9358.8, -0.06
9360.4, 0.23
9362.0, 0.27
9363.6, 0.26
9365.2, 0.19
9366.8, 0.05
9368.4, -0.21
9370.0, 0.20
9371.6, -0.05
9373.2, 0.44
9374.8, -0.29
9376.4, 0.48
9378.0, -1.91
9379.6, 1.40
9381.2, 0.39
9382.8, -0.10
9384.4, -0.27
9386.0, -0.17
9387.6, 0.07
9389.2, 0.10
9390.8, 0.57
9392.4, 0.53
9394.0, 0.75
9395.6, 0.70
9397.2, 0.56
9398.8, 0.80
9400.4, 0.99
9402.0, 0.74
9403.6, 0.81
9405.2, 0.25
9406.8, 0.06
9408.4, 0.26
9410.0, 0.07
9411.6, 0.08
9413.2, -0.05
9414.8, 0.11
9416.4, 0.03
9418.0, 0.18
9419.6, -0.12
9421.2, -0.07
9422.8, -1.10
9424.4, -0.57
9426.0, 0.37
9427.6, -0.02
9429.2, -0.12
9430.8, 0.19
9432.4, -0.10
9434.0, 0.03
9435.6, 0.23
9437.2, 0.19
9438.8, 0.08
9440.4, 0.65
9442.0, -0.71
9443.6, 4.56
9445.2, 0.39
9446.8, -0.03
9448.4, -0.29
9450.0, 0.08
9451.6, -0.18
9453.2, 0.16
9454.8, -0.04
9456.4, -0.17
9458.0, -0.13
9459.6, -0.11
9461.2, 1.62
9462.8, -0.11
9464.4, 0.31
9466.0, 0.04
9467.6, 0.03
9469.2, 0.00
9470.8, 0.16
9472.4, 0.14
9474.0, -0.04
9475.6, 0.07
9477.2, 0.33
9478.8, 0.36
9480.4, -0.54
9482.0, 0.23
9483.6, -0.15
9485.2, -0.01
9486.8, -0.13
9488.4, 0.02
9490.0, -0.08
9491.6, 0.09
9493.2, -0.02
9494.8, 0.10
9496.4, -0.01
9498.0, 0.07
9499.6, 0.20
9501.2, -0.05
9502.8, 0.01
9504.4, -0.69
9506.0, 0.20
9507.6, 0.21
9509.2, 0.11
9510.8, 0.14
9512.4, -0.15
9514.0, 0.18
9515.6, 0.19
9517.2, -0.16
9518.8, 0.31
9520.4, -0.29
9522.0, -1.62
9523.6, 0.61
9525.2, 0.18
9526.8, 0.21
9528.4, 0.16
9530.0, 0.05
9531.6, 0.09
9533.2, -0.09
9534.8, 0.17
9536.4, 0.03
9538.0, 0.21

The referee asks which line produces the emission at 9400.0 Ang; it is [O II] 3727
